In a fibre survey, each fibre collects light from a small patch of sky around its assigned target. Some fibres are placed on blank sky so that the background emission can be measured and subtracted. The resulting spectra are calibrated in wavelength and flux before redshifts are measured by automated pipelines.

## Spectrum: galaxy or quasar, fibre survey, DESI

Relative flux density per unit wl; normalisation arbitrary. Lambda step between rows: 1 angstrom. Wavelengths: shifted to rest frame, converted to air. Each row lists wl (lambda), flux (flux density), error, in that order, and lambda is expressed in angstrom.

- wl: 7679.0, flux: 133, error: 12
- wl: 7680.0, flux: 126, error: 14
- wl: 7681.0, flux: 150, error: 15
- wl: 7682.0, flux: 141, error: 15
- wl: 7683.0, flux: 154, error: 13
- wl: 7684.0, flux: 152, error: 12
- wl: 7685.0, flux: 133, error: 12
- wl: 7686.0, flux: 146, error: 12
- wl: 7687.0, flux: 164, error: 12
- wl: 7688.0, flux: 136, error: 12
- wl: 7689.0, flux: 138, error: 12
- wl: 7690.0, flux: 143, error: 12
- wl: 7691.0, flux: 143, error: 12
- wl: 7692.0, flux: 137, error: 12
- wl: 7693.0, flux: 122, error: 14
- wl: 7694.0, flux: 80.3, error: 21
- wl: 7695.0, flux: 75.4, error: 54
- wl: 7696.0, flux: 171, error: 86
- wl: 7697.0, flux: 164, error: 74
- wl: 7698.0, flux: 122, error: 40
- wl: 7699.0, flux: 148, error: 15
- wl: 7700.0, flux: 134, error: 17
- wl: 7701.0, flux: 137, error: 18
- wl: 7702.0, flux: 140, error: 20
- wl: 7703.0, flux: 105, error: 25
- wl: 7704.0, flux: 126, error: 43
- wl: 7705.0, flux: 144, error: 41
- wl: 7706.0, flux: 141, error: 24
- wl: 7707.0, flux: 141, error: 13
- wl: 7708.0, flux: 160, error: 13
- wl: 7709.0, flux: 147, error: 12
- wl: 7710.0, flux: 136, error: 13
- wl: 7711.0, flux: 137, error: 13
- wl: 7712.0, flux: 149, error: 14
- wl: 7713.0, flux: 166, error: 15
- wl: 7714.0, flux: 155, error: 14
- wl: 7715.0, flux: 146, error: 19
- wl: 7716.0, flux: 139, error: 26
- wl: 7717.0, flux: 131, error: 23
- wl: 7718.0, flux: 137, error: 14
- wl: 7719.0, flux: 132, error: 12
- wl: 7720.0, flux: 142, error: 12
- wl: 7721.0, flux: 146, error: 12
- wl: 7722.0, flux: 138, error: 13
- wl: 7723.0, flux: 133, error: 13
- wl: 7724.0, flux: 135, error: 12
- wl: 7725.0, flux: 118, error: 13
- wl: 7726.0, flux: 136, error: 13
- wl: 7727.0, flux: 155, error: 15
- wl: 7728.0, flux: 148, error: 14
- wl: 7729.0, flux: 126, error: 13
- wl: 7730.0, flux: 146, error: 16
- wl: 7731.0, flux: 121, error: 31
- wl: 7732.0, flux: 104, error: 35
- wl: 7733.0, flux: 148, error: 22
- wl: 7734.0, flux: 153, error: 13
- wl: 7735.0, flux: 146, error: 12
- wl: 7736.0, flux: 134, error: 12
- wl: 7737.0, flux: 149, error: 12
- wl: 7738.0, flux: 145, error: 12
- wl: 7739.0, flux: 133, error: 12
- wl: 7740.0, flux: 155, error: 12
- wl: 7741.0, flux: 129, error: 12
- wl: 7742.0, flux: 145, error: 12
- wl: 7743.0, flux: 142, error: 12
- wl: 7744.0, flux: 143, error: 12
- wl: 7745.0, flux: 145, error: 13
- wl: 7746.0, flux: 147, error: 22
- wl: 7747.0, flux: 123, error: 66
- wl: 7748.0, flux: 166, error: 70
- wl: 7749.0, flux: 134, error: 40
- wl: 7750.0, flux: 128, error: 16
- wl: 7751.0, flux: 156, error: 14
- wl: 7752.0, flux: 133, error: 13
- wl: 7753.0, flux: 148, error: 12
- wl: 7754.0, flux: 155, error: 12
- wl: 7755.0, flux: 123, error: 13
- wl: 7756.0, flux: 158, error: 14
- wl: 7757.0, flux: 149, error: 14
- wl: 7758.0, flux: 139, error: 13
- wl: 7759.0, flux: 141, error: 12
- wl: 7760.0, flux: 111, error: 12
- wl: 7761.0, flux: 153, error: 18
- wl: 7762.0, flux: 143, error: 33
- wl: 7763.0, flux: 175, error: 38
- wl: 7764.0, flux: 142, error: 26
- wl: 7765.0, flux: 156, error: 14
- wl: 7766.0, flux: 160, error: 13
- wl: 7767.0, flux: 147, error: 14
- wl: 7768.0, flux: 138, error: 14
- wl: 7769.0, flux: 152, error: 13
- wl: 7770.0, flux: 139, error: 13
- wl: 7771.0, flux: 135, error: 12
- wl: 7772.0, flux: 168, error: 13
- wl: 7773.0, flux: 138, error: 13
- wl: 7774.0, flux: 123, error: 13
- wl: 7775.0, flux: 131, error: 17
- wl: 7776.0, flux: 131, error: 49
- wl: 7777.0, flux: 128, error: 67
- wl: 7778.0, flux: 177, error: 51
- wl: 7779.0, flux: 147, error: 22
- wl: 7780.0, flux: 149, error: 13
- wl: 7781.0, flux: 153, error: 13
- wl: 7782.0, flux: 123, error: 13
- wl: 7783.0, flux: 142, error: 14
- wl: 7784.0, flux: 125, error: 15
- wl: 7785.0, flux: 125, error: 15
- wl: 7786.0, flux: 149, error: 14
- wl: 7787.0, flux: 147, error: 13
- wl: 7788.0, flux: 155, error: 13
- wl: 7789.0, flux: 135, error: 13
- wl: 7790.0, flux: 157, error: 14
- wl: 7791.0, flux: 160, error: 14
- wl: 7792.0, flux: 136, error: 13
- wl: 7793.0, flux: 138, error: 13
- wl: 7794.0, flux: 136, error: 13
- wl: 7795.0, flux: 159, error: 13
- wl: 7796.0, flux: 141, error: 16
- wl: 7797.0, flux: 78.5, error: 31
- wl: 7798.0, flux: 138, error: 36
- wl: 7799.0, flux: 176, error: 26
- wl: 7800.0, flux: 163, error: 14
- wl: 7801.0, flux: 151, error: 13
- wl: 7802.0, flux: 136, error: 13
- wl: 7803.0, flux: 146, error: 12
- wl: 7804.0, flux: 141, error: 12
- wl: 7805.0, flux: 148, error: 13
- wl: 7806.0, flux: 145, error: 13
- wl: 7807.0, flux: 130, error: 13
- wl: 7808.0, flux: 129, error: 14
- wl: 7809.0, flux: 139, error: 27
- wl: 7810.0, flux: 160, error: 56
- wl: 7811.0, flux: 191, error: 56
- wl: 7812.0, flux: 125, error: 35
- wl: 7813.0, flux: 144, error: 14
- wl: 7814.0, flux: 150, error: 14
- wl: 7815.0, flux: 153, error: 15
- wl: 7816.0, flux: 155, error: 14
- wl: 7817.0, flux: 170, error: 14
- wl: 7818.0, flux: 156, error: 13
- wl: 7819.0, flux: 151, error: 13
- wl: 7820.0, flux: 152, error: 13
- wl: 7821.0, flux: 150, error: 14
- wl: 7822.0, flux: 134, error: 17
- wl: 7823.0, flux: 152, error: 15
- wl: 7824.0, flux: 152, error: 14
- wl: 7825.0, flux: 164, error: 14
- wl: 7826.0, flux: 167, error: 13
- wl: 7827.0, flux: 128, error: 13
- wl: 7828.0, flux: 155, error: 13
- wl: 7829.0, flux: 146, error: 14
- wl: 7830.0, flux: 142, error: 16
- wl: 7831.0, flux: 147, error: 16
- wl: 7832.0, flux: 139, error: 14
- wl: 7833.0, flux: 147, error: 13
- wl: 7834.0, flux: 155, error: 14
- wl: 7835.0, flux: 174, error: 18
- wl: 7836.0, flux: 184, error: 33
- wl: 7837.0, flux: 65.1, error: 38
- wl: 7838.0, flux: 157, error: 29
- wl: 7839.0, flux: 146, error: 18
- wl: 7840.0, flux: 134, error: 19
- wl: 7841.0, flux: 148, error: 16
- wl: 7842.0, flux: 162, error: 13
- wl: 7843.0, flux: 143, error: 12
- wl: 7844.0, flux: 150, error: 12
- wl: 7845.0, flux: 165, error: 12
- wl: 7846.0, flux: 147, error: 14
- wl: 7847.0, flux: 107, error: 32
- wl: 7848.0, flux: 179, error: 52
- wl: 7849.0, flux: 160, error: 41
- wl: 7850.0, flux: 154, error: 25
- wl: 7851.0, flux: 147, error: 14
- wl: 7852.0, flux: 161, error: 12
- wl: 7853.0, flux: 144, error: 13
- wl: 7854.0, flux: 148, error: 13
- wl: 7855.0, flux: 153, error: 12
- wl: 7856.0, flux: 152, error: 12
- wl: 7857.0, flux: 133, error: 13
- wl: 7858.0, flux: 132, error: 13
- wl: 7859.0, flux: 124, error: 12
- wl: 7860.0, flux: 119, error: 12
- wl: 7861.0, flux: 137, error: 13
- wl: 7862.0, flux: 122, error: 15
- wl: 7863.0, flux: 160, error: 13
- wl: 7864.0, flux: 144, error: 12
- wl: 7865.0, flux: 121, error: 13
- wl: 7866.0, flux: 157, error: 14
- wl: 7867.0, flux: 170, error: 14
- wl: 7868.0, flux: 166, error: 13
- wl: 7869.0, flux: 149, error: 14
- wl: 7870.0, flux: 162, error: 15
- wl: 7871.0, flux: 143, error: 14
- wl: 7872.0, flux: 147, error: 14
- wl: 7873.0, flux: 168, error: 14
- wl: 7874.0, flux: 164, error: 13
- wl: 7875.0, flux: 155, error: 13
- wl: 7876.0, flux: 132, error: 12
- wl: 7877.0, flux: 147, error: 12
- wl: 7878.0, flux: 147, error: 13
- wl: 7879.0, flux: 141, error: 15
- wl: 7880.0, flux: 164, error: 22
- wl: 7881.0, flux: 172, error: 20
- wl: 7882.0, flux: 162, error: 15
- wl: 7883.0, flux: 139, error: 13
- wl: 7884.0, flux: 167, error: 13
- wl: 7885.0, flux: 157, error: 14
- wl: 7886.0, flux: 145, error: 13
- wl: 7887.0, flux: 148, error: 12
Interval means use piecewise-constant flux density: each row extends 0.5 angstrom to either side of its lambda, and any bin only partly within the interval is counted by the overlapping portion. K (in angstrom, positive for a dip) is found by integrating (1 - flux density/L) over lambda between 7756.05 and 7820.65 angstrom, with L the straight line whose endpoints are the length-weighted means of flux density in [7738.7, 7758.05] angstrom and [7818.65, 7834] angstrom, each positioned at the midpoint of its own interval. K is 0.28 angstrom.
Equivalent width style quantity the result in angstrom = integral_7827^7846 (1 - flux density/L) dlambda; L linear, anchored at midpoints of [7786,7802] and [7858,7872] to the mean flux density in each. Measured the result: -0.40 angstrom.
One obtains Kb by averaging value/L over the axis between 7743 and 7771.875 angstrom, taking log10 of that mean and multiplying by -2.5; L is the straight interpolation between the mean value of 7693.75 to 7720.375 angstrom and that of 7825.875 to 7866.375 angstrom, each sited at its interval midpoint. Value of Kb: -0.03 mag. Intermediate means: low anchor 138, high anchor 145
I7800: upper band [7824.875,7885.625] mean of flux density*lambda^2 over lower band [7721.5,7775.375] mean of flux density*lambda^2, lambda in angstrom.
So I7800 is 1.08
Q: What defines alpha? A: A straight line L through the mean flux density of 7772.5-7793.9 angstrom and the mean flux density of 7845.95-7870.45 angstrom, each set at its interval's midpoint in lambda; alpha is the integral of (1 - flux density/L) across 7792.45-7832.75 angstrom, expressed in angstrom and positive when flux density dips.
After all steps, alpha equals -1.1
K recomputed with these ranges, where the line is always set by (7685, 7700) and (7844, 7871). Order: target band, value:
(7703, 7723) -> -0.8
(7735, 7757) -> -0.6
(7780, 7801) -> -0.1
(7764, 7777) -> -0.2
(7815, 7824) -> -0.5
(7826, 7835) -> -0.2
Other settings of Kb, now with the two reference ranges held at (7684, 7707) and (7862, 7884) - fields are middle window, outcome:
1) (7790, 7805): 0.01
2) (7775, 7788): 0.01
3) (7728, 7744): 0.00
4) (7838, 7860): 0.02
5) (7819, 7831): -0.01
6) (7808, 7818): -0.05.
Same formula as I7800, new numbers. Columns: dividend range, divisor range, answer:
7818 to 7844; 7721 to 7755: 1.08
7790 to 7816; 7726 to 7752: 1.05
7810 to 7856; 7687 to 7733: 1.13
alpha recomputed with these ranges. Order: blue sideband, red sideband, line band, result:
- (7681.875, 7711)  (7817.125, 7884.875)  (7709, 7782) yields -0.62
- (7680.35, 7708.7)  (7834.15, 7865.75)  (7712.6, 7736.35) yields -0.02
